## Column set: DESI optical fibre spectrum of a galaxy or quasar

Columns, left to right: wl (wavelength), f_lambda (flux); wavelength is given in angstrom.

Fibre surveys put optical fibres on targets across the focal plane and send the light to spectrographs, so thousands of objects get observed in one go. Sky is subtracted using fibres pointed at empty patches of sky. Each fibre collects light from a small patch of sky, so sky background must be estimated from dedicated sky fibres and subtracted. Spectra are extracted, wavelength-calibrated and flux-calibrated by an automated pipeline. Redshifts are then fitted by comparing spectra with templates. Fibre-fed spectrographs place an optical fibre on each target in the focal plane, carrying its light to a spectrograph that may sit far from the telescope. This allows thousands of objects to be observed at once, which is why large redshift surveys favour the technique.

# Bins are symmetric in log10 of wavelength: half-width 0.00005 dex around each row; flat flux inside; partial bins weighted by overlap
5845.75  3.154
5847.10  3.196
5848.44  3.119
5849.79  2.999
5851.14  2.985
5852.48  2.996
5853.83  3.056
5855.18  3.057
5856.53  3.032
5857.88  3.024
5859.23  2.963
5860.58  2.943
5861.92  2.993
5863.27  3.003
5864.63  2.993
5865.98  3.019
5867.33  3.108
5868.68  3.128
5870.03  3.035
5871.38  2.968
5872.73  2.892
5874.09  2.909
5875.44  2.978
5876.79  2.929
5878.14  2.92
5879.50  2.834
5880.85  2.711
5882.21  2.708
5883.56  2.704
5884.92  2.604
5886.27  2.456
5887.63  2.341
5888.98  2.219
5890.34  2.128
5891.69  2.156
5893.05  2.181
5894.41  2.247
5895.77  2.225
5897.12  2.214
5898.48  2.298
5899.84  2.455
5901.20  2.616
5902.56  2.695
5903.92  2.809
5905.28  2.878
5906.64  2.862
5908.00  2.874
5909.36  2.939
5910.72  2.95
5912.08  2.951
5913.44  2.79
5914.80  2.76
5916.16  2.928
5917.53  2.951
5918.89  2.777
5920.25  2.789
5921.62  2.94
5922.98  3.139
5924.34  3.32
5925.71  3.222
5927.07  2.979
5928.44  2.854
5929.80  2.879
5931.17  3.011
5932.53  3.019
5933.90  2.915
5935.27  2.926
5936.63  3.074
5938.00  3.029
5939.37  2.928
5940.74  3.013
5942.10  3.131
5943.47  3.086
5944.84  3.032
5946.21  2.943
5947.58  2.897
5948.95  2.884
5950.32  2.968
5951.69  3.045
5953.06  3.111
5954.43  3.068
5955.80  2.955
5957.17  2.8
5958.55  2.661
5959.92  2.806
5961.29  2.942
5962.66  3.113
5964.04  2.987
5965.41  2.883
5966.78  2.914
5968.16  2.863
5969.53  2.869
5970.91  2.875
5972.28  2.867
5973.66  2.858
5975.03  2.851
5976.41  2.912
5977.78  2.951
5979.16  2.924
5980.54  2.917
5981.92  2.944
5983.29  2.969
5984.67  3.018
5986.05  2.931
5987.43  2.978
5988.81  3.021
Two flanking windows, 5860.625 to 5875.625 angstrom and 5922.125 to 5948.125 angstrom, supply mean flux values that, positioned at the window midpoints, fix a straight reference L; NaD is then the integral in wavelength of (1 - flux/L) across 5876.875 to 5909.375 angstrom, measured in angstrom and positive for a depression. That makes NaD 5.0 angstrom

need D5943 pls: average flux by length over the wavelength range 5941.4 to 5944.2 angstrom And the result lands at 3.11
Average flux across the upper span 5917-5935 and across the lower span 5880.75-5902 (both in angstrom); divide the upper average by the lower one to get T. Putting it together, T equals 1.3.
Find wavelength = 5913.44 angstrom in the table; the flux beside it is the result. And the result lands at 2.79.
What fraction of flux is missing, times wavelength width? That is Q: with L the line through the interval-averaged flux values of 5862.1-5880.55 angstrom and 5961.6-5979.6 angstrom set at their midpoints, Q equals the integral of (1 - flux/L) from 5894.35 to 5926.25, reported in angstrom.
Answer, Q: 1.77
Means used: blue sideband 2.97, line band 2.78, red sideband 2.91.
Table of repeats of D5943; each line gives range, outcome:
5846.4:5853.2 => 3.06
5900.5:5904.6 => 2.7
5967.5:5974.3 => 2.87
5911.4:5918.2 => 2.88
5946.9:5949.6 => 2.89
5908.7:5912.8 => 2.95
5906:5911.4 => 2.91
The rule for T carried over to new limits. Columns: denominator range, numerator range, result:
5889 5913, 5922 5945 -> 1.19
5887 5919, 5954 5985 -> 1.12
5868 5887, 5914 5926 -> 1.05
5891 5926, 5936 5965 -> 1.09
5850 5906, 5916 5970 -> 1.08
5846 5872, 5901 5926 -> 0.96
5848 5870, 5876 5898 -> 0.82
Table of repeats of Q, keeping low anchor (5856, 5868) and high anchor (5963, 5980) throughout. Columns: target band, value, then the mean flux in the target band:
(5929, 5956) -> -0.6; 3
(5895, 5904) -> 1.6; 2.45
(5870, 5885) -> 0.7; 2.85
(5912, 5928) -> -0.1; 2.96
